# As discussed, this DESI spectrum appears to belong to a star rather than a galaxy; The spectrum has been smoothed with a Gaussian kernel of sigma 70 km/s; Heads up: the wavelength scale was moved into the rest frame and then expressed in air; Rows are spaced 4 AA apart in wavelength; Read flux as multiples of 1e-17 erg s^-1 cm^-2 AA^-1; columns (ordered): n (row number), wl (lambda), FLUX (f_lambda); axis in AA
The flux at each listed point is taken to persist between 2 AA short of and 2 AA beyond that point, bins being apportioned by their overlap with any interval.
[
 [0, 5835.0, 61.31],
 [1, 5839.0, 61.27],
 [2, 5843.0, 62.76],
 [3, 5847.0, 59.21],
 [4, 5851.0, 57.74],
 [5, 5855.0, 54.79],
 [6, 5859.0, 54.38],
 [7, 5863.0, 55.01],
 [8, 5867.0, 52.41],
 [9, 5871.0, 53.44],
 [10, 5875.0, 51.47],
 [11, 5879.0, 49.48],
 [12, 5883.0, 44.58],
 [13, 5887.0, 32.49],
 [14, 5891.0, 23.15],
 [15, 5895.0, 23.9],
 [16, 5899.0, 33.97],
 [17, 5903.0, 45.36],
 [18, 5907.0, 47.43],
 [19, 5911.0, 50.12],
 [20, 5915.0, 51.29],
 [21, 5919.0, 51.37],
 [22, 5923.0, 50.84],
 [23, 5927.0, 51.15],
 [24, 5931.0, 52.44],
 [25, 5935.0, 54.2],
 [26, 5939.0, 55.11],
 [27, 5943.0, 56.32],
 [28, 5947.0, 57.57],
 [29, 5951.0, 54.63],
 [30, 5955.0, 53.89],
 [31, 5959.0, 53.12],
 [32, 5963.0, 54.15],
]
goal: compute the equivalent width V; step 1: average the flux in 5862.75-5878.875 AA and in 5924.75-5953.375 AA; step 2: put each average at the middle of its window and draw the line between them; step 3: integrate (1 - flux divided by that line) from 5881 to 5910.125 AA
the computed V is 9.2 AA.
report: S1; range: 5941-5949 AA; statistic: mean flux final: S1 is 56.9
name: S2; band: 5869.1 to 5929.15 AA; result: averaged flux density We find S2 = 44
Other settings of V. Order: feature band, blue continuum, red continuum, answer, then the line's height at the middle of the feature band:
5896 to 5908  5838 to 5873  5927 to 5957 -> 3.3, 55.6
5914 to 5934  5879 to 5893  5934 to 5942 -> -0.8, 49.7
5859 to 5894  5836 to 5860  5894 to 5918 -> 4.3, 51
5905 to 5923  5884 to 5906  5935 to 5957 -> -3.8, 41.4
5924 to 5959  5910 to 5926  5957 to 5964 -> -1.2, 52.4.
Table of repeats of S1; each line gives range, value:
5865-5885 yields 50.3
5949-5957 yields 54.3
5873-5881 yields 50.5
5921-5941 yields 52.7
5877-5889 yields 42.2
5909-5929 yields 51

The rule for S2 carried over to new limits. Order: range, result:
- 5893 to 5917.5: 42.2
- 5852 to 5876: 53.8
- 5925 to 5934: 52.1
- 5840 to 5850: 60.7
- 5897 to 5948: 50.4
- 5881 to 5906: 34.4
